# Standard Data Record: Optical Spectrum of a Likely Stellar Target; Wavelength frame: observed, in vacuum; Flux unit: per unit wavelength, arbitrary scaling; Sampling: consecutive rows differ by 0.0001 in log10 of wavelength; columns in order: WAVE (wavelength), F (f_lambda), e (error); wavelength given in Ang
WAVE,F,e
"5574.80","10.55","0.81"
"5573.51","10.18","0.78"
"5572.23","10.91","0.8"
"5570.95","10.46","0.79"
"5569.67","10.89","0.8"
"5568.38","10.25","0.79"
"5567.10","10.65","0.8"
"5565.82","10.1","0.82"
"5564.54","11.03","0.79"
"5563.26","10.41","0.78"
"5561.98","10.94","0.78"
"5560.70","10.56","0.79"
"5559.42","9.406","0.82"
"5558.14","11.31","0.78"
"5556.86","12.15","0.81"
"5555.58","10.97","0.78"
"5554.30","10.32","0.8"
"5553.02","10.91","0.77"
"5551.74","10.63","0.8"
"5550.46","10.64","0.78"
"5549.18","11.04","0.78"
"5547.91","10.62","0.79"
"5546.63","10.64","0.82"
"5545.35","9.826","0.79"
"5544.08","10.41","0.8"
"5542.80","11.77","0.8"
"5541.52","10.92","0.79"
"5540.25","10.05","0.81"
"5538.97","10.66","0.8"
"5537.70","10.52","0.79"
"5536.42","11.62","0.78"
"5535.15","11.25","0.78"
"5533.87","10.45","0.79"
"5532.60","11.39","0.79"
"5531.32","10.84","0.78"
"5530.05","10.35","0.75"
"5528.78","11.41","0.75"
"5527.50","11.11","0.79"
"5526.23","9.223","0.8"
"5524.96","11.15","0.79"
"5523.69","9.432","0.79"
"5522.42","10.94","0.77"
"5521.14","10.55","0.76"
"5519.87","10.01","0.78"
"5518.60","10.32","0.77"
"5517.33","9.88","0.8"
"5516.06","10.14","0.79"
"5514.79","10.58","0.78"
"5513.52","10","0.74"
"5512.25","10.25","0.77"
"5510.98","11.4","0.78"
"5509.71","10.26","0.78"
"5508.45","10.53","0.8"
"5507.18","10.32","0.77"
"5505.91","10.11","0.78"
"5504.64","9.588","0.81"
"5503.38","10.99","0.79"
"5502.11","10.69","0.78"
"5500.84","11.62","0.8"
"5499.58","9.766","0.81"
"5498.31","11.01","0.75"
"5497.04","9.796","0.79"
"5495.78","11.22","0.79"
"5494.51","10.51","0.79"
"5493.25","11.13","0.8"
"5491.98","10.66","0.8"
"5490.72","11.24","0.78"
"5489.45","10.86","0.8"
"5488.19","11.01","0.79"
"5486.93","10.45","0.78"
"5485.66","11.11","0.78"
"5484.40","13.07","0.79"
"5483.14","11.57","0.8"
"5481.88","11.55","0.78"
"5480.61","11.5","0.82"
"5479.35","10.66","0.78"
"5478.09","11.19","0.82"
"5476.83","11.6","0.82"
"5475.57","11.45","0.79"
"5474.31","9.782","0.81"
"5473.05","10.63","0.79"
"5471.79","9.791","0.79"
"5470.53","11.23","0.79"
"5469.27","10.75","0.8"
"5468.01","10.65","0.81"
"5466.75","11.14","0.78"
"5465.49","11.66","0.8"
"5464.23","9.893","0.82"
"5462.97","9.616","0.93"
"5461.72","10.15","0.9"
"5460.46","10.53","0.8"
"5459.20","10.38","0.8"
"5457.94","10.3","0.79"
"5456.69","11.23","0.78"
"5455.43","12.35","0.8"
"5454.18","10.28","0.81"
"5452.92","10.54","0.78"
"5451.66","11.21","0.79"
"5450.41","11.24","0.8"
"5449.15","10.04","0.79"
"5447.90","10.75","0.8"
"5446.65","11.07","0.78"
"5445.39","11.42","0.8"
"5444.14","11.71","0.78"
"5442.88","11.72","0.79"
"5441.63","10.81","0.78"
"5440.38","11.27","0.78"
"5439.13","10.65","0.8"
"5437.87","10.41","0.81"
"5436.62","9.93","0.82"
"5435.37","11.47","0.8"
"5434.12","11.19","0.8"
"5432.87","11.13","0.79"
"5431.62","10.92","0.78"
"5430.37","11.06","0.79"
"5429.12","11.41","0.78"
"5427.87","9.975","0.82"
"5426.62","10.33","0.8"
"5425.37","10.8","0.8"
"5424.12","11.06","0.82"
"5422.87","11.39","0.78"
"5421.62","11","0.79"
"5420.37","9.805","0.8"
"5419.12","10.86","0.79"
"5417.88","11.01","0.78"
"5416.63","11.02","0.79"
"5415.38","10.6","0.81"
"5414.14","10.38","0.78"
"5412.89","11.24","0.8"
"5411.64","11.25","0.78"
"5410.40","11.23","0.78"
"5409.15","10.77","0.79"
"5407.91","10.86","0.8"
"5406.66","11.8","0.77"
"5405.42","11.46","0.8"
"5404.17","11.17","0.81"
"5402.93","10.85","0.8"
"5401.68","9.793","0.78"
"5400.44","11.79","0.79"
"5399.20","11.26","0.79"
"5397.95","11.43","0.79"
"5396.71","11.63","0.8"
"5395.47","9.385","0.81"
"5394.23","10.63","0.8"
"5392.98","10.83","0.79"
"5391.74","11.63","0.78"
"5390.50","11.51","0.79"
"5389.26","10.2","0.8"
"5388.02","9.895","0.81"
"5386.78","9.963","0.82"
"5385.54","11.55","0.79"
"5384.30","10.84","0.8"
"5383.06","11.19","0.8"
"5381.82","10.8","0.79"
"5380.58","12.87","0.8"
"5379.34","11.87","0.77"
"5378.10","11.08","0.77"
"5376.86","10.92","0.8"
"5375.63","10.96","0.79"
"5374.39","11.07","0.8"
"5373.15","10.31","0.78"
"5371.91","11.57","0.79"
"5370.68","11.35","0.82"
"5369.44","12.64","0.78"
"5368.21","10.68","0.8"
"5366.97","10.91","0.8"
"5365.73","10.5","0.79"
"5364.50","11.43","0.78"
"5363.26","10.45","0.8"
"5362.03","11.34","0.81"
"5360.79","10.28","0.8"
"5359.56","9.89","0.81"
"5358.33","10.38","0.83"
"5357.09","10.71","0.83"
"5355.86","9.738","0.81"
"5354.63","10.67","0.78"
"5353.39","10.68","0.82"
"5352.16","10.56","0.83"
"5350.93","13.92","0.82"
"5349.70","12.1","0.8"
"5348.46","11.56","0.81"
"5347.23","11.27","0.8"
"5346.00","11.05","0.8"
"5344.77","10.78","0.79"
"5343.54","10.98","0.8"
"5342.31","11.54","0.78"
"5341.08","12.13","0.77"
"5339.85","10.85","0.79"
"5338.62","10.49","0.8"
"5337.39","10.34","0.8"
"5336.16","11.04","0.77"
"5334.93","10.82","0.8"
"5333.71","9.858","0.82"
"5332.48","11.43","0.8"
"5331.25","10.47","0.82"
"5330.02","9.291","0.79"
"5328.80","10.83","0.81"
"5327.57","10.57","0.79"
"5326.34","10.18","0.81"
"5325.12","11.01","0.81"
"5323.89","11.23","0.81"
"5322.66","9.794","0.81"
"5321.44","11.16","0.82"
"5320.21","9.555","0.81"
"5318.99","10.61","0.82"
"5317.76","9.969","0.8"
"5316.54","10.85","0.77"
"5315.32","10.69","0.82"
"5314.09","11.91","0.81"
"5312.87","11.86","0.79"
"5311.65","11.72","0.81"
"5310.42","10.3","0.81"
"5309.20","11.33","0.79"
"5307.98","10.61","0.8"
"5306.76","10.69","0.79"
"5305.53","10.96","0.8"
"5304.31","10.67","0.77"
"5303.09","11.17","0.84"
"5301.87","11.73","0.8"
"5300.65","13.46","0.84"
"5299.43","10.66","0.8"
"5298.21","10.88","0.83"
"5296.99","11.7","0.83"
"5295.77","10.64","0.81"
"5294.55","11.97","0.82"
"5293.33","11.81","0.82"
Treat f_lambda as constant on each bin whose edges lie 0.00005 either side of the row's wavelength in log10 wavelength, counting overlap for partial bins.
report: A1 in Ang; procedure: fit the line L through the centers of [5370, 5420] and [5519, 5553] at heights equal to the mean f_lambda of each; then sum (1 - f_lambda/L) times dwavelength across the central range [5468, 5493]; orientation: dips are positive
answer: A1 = -0.6 Ang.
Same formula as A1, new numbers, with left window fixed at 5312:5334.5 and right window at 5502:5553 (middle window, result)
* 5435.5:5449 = -0.46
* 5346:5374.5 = -1.11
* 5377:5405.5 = -1.07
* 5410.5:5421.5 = -0.20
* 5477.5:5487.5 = -0.77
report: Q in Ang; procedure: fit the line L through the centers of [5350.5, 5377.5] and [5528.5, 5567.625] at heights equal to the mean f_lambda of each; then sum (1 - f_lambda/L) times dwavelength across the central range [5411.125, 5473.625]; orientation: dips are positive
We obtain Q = 0.21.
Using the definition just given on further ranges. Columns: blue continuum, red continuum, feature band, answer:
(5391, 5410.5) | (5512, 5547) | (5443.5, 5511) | -0.50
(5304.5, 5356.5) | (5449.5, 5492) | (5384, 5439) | 0.14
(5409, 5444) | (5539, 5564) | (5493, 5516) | 0.55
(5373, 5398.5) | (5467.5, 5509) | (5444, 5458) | -0.15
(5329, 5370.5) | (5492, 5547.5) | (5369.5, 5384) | -0.58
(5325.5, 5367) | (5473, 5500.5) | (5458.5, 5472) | 0.53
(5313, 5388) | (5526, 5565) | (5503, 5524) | 0.93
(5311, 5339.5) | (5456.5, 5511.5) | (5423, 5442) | -0.16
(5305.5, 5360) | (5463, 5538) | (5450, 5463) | 0.01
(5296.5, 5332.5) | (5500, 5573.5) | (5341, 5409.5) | -1.48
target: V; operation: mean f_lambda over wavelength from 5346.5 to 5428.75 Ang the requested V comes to 11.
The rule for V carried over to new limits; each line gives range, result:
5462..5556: 10.7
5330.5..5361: 10.9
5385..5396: 10.6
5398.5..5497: 10.9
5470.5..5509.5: 10.8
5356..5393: 11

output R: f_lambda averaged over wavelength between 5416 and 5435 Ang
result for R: 10.9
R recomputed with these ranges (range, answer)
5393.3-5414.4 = 11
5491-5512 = 10.6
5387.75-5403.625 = 10.9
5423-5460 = 10.9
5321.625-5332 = 10.5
